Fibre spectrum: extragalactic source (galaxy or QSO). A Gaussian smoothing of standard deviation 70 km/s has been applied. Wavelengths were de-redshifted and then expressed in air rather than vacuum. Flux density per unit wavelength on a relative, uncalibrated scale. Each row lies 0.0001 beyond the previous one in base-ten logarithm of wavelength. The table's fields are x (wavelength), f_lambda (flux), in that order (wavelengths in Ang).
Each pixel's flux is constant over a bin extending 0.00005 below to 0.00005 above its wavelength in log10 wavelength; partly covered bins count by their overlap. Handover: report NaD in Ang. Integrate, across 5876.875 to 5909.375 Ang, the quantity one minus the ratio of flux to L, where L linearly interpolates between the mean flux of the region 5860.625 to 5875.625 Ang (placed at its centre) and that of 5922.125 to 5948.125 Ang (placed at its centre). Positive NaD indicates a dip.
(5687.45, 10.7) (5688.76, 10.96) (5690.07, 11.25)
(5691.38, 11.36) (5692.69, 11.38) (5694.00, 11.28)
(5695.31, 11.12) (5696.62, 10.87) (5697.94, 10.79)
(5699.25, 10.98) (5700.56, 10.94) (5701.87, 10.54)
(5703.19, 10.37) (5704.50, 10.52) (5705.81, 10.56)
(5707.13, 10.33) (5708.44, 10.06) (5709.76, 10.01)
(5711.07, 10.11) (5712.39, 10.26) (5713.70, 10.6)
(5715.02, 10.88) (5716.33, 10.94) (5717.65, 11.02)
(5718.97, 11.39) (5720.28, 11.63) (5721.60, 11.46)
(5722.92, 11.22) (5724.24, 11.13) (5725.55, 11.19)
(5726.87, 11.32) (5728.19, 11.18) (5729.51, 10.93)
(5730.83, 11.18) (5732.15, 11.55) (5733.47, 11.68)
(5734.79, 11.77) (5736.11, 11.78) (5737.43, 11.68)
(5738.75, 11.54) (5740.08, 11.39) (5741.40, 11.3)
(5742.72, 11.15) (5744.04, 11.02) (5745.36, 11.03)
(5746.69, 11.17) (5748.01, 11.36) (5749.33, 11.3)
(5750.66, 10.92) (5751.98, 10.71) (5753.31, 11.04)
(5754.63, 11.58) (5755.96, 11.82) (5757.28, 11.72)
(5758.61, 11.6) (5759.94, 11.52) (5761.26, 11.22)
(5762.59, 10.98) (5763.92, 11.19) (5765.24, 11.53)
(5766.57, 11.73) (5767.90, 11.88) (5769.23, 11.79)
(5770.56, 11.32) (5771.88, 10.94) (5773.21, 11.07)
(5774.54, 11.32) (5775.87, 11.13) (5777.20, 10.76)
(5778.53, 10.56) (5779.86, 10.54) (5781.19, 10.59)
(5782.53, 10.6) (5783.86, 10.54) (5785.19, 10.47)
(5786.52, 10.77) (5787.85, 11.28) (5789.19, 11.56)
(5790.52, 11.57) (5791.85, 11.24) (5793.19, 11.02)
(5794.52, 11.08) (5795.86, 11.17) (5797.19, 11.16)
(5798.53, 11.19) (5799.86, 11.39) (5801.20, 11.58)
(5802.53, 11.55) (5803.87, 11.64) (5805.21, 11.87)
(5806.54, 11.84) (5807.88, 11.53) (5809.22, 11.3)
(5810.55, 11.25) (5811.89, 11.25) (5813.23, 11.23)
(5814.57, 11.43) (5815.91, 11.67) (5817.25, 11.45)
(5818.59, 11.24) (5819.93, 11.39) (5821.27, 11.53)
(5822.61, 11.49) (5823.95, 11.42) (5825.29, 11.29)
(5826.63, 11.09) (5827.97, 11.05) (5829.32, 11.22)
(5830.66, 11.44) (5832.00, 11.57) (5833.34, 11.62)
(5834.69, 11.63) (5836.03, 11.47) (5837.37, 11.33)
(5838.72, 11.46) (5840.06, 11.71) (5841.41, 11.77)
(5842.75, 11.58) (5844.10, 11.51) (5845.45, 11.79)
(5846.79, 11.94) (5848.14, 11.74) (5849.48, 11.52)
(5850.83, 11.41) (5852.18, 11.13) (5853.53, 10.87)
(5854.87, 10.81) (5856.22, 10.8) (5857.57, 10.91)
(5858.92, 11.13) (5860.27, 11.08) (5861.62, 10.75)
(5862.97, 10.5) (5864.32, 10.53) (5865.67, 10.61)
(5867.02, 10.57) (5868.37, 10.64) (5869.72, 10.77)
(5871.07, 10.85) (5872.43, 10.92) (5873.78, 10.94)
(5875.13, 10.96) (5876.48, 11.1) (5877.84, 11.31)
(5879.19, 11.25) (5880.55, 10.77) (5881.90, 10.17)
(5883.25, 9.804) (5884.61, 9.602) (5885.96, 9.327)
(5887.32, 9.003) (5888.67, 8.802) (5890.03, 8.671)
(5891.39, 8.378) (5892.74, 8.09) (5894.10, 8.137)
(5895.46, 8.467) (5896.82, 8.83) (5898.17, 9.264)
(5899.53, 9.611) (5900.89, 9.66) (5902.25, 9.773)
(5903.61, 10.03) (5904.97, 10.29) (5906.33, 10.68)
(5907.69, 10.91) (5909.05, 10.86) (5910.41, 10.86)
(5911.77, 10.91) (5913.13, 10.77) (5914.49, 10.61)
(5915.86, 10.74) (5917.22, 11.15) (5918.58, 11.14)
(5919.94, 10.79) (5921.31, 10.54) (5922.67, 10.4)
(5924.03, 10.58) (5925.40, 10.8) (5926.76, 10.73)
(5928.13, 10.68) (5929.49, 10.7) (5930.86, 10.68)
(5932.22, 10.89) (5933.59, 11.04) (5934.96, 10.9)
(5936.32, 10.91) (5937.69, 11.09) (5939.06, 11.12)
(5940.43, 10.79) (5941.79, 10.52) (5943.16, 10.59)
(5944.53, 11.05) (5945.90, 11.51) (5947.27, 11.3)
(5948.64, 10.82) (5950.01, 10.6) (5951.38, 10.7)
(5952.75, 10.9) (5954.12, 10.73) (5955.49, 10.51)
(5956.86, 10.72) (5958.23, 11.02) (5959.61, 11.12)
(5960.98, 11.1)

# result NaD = 3.40 Ang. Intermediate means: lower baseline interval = 10.7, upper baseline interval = 10.9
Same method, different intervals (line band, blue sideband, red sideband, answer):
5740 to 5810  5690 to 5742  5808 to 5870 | -0.57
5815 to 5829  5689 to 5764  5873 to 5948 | -0.86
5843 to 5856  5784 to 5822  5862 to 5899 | -1.11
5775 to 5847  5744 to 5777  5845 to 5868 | -0.85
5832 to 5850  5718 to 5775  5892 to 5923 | -1.70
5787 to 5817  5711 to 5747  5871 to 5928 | -1.78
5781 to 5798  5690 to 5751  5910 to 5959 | -0.06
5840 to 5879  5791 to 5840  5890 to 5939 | -0.72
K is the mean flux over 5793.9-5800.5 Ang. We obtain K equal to 11.2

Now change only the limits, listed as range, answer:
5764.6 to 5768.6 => 11.7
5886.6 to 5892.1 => 8.71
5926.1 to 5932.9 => 10.7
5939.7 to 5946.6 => 10.9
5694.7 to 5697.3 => 11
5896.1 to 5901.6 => 9.34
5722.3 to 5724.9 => 11.2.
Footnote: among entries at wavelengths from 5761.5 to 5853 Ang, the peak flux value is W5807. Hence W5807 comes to 11.94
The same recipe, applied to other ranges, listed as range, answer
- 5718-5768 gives 11.88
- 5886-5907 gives 10.68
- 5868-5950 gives 11.51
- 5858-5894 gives 11.31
